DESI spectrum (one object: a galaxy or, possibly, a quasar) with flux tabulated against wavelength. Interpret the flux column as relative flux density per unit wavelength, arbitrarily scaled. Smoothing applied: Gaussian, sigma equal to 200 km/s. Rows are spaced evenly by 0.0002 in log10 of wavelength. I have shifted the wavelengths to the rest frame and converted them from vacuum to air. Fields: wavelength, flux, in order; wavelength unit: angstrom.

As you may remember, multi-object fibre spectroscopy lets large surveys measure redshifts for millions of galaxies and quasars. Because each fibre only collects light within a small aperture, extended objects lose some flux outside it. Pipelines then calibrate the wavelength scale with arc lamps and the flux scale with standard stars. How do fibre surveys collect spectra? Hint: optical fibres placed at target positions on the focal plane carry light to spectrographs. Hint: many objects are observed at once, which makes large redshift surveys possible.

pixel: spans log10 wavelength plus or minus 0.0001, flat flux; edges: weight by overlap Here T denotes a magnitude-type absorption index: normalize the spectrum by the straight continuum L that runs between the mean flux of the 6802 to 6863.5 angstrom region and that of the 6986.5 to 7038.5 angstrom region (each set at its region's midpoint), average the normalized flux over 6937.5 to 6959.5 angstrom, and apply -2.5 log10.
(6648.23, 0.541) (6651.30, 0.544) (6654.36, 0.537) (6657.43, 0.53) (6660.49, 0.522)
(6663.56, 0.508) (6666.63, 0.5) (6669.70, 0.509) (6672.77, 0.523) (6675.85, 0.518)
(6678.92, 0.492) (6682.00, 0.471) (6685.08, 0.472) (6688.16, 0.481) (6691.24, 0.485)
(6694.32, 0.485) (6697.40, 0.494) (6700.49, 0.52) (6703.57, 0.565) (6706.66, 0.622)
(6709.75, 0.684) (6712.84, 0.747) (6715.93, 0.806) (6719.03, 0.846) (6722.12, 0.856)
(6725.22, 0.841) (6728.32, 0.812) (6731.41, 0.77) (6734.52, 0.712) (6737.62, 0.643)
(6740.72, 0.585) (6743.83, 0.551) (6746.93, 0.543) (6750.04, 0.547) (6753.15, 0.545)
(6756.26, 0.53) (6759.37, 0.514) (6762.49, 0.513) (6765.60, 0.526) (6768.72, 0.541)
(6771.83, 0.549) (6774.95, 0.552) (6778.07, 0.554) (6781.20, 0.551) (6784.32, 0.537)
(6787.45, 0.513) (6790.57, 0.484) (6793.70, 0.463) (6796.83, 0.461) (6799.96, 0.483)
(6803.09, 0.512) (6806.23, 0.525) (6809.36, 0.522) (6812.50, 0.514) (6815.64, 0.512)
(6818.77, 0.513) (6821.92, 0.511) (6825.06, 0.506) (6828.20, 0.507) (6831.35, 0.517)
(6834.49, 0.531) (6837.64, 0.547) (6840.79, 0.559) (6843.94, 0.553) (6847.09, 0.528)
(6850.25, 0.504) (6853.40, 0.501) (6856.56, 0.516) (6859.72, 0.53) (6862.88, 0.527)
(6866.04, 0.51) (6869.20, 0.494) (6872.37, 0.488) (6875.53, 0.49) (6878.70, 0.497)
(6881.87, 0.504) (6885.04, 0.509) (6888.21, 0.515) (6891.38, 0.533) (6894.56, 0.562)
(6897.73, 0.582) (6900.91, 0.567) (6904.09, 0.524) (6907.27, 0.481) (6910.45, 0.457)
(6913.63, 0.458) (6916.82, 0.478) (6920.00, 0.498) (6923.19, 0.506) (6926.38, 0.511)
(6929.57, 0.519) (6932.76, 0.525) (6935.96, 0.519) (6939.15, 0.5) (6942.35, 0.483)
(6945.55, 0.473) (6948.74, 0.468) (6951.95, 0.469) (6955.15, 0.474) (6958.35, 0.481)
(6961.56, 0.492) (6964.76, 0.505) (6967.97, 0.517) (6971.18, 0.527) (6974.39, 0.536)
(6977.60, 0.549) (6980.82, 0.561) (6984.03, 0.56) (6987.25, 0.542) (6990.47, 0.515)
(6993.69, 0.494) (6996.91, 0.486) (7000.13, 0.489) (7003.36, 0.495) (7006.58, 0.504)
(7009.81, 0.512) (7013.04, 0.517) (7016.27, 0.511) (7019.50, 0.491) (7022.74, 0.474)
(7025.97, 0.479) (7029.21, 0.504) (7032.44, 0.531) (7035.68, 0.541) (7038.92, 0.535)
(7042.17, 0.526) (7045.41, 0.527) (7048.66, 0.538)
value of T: 0.07 mag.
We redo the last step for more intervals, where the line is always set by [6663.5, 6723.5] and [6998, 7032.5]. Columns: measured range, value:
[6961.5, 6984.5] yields -0.05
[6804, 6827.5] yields 0.07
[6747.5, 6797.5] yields 0.07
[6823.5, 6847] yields 0.03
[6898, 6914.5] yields 0.04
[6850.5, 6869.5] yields 0.05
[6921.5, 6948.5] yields 0.04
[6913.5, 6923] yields 0.08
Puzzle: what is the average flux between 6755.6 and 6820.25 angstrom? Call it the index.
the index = 0.517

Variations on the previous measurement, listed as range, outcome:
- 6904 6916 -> 0.474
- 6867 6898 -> 0.515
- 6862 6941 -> 0.51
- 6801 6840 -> 0.518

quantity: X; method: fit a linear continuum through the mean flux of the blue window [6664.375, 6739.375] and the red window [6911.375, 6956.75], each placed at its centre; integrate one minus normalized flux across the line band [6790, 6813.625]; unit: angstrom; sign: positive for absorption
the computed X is 2.8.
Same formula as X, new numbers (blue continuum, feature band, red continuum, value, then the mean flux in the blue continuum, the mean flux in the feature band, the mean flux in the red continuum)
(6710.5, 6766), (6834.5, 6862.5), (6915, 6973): 2.2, 0.663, 0.53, 0.497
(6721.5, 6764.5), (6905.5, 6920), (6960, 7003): 2.1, 0.634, 0.473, 0.52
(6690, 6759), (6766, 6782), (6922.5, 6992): 1.8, 0.643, 0.548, 0.511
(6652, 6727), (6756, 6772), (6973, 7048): 1.2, 0.584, 0.527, 0.517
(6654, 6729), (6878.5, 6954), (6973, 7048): 4.7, 0.592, 0.506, 0.517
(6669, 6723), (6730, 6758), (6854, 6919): -1.7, 0.586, 0.601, 0.511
